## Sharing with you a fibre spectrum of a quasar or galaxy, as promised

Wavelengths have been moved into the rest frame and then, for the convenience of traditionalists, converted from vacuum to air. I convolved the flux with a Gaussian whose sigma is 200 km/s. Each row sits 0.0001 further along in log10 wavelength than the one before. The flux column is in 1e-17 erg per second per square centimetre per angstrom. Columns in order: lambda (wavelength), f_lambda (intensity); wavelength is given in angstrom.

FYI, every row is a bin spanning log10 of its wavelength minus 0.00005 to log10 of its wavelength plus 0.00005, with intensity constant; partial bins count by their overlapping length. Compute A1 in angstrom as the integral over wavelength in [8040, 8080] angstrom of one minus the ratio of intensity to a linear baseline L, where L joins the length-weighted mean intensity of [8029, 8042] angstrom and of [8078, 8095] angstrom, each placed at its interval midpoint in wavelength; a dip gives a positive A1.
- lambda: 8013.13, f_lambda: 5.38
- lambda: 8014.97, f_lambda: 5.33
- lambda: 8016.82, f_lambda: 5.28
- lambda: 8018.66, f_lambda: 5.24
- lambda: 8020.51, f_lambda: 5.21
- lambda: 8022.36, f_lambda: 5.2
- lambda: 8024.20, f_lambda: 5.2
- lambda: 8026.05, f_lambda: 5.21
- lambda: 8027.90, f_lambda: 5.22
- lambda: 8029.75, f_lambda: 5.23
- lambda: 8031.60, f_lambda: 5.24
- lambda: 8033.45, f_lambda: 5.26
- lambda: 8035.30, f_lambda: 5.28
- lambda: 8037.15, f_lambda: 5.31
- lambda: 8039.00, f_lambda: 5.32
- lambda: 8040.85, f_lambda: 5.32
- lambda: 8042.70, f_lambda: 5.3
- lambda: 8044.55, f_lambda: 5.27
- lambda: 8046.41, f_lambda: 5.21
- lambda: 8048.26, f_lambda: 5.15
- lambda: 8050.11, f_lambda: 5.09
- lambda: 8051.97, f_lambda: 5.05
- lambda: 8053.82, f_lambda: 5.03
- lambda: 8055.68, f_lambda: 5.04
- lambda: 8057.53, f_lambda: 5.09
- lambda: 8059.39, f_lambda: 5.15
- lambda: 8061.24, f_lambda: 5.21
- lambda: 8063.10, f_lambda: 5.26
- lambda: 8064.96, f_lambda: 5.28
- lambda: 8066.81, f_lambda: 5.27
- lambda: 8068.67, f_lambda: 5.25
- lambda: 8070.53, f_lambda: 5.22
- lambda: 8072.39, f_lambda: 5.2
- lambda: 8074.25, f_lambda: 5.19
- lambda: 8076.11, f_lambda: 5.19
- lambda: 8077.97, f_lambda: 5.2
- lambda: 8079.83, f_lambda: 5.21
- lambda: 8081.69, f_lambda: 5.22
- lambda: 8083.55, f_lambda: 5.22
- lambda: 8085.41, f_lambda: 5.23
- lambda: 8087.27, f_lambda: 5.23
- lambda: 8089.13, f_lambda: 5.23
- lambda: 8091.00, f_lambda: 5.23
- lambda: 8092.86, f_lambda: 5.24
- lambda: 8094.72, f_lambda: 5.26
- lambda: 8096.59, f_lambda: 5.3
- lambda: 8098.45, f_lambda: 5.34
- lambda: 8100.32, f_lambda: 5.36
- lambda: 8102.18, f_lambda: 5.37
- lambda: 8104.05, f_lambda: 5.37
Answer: 0.5 angstrom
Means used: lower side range 5.28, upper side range 5.23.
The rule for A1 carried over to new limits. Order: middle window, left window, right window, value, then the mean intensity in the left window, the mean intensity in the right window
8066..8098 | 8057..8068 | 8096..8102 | 0.3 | 5.22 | 5.34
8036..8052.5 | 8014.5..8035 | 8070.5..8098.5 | 0.0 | 5.24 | 5.23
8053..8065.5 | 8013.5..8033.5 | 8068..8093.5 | 0.2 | 5.24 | 5.22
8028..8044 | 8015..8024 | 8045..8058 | -0.3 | 5.24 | 5.1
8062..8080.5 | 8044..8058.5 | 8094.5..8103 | -0.1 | 5.11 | 5.33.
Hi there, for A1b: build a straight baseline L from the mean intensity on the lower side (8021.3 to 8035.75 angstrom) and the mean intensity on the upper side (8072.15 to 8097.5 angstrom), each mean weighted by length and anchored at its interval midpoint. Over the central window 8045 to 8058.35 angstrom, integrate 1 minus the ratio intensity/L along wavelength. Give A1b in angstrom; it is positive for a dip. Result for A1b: 0.3 angstrom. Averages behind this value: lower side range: 5.23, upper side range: 5.23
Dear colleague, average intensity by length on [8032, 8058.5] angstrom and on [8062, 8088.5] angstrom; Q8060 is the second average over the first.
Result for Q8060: 1.01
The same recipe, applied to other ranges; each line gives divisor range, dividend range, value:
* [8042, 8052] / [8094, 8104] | 1.03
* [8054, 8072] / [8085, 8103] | 1.02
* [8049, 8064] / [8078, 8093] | 1.02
